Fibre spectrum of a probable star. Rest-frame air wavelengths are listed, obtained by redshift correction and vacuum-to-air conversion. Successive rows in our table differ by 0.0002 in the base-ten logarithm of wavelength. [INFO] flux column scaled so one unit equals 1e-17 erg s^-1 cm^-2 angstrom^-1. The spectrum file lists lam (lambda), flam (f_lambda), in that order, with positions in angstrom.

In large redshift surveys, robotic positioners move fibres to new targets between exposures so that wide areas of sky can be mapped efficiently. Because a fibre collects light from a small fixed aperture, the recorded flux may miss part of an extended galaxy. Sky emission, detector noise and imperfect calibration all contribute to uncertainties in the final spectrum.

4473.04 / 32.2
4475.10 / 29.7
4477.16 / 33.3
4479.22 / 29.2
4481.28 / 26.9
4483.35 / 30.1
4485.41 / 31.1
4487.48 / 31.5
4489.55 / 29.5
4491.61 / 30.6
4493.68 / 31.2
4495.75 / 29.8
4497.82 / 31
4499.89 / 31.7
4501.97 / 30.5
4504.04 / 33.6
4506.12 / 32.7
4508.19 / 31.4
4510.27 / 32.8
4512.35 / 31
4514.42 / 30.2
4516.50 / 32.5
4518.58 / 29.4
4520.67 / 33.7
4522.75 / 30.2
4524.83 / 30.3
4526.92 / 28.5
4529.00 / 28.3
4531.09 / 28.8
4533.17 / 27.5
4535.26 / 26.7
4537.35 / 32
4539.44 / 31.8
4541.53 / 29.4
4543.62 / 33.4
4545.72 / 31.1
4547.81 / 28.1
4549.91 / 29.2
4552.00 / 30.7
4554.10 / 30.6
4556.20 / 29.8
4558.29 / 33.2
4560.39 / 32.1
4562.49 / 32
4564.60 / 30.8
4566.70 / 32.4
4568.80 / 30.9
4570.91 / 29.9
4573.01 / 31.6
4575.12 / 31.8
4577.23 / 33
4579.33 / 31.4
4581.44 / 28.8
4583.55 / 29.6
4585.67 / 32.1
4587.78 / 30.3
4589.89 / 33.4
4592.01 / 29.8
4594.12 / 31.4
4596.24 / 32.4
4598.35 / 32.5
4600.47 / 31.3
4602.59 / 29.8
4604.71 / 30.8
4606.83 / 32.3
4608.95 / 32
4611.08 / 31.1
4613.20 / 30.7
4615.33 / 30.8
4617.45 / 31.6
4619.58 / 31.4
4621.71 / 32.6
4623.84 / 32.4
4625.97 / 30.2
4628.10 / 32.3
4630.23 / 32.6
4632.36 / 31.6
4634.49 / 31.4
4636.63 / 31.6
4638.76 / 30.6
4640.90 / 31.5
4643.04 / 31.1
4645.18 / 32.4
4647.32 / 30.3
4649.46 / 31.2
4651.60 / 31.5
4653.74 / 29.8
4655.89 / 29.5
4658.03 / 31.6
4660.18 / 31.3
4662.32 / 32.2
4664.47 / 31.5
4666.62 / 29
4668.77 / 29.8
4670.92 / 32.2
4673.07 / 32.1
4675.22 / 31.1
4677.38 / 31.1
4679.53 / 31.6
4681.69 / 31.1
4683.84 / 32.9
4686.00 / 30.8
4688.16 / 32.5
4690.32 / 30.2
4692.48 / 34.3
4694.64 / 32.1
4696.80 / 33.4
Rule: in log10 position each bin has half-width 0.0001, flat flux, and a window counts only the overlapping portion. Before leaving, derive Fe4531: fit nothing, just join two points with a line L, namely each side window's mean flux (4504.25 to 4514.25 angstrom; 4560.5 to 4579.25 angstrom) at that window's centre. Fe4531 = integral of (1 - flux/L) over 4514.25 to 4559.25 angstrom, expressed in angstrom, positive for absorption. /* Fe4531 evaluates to 2.19 angstrom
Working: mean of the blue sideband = 32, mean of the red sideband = 31.6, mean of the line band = 30.2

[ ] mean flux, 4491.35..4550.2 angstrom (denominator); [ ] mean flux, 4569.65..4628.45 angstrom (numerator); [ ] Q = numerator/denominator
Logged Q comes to 1.02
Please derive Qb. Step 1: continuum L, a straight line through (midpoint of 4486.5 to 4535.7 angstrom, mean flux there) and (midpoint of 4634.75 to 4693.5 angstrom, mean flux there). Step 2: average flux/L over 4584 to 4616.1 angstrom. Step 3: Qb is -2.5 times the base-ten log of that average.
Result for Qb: -0.01 mag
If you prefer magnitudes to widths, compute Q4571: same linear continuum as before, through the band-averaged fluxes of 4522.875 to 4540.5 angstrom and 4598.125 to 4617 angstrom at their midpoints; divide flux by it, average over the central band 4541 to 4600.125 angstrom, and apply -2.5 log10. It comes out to -0.03 mag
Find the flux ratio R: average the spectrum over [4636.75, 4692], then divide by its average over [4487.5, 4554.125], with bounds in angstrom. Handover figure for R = 1.0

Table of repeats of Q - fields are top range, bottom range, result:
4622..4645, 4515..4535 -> 1.06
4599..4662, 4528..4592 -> 1.02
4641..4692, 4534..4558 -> 1.03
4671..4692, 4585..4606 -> 1.01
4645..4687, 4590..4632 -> 0.99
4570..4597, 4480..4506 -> 1.02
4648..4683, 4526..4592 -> 1.01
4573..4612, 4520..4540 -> 1.06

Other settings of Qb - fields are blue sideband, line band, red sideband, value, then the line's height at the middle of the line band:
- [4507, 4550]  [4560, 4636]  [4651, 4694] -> -0.02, 30.8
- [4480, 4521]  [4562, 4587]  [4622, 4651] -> 0.00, 31.3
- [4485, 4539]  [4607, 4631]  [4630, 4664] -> -0.02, 31.1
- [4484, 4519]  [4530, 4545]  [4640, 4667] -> 0.04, 31.2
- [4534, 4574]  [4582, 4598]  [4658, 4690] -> -0.01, 31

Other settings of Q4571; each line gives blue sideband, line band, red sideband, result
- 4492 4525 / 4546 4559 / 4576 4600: 0.04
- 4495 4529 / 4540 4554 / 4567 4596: 0.03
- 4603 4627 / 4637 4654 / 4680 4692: 0.01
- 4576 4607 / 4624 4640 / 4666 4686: -0.01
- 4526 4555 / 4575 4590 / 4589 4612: -0.01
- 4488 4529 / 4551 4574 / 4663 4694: 0.00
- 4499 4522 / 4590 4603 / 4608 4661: 0.00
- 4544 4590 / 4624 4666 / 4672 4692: 0.00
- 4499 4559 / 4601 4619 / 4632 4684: -0.01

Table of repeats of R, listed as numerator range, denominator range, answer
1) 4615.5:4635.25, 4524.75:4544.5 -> 1.07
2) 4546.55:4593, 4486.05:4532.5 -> 1.00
